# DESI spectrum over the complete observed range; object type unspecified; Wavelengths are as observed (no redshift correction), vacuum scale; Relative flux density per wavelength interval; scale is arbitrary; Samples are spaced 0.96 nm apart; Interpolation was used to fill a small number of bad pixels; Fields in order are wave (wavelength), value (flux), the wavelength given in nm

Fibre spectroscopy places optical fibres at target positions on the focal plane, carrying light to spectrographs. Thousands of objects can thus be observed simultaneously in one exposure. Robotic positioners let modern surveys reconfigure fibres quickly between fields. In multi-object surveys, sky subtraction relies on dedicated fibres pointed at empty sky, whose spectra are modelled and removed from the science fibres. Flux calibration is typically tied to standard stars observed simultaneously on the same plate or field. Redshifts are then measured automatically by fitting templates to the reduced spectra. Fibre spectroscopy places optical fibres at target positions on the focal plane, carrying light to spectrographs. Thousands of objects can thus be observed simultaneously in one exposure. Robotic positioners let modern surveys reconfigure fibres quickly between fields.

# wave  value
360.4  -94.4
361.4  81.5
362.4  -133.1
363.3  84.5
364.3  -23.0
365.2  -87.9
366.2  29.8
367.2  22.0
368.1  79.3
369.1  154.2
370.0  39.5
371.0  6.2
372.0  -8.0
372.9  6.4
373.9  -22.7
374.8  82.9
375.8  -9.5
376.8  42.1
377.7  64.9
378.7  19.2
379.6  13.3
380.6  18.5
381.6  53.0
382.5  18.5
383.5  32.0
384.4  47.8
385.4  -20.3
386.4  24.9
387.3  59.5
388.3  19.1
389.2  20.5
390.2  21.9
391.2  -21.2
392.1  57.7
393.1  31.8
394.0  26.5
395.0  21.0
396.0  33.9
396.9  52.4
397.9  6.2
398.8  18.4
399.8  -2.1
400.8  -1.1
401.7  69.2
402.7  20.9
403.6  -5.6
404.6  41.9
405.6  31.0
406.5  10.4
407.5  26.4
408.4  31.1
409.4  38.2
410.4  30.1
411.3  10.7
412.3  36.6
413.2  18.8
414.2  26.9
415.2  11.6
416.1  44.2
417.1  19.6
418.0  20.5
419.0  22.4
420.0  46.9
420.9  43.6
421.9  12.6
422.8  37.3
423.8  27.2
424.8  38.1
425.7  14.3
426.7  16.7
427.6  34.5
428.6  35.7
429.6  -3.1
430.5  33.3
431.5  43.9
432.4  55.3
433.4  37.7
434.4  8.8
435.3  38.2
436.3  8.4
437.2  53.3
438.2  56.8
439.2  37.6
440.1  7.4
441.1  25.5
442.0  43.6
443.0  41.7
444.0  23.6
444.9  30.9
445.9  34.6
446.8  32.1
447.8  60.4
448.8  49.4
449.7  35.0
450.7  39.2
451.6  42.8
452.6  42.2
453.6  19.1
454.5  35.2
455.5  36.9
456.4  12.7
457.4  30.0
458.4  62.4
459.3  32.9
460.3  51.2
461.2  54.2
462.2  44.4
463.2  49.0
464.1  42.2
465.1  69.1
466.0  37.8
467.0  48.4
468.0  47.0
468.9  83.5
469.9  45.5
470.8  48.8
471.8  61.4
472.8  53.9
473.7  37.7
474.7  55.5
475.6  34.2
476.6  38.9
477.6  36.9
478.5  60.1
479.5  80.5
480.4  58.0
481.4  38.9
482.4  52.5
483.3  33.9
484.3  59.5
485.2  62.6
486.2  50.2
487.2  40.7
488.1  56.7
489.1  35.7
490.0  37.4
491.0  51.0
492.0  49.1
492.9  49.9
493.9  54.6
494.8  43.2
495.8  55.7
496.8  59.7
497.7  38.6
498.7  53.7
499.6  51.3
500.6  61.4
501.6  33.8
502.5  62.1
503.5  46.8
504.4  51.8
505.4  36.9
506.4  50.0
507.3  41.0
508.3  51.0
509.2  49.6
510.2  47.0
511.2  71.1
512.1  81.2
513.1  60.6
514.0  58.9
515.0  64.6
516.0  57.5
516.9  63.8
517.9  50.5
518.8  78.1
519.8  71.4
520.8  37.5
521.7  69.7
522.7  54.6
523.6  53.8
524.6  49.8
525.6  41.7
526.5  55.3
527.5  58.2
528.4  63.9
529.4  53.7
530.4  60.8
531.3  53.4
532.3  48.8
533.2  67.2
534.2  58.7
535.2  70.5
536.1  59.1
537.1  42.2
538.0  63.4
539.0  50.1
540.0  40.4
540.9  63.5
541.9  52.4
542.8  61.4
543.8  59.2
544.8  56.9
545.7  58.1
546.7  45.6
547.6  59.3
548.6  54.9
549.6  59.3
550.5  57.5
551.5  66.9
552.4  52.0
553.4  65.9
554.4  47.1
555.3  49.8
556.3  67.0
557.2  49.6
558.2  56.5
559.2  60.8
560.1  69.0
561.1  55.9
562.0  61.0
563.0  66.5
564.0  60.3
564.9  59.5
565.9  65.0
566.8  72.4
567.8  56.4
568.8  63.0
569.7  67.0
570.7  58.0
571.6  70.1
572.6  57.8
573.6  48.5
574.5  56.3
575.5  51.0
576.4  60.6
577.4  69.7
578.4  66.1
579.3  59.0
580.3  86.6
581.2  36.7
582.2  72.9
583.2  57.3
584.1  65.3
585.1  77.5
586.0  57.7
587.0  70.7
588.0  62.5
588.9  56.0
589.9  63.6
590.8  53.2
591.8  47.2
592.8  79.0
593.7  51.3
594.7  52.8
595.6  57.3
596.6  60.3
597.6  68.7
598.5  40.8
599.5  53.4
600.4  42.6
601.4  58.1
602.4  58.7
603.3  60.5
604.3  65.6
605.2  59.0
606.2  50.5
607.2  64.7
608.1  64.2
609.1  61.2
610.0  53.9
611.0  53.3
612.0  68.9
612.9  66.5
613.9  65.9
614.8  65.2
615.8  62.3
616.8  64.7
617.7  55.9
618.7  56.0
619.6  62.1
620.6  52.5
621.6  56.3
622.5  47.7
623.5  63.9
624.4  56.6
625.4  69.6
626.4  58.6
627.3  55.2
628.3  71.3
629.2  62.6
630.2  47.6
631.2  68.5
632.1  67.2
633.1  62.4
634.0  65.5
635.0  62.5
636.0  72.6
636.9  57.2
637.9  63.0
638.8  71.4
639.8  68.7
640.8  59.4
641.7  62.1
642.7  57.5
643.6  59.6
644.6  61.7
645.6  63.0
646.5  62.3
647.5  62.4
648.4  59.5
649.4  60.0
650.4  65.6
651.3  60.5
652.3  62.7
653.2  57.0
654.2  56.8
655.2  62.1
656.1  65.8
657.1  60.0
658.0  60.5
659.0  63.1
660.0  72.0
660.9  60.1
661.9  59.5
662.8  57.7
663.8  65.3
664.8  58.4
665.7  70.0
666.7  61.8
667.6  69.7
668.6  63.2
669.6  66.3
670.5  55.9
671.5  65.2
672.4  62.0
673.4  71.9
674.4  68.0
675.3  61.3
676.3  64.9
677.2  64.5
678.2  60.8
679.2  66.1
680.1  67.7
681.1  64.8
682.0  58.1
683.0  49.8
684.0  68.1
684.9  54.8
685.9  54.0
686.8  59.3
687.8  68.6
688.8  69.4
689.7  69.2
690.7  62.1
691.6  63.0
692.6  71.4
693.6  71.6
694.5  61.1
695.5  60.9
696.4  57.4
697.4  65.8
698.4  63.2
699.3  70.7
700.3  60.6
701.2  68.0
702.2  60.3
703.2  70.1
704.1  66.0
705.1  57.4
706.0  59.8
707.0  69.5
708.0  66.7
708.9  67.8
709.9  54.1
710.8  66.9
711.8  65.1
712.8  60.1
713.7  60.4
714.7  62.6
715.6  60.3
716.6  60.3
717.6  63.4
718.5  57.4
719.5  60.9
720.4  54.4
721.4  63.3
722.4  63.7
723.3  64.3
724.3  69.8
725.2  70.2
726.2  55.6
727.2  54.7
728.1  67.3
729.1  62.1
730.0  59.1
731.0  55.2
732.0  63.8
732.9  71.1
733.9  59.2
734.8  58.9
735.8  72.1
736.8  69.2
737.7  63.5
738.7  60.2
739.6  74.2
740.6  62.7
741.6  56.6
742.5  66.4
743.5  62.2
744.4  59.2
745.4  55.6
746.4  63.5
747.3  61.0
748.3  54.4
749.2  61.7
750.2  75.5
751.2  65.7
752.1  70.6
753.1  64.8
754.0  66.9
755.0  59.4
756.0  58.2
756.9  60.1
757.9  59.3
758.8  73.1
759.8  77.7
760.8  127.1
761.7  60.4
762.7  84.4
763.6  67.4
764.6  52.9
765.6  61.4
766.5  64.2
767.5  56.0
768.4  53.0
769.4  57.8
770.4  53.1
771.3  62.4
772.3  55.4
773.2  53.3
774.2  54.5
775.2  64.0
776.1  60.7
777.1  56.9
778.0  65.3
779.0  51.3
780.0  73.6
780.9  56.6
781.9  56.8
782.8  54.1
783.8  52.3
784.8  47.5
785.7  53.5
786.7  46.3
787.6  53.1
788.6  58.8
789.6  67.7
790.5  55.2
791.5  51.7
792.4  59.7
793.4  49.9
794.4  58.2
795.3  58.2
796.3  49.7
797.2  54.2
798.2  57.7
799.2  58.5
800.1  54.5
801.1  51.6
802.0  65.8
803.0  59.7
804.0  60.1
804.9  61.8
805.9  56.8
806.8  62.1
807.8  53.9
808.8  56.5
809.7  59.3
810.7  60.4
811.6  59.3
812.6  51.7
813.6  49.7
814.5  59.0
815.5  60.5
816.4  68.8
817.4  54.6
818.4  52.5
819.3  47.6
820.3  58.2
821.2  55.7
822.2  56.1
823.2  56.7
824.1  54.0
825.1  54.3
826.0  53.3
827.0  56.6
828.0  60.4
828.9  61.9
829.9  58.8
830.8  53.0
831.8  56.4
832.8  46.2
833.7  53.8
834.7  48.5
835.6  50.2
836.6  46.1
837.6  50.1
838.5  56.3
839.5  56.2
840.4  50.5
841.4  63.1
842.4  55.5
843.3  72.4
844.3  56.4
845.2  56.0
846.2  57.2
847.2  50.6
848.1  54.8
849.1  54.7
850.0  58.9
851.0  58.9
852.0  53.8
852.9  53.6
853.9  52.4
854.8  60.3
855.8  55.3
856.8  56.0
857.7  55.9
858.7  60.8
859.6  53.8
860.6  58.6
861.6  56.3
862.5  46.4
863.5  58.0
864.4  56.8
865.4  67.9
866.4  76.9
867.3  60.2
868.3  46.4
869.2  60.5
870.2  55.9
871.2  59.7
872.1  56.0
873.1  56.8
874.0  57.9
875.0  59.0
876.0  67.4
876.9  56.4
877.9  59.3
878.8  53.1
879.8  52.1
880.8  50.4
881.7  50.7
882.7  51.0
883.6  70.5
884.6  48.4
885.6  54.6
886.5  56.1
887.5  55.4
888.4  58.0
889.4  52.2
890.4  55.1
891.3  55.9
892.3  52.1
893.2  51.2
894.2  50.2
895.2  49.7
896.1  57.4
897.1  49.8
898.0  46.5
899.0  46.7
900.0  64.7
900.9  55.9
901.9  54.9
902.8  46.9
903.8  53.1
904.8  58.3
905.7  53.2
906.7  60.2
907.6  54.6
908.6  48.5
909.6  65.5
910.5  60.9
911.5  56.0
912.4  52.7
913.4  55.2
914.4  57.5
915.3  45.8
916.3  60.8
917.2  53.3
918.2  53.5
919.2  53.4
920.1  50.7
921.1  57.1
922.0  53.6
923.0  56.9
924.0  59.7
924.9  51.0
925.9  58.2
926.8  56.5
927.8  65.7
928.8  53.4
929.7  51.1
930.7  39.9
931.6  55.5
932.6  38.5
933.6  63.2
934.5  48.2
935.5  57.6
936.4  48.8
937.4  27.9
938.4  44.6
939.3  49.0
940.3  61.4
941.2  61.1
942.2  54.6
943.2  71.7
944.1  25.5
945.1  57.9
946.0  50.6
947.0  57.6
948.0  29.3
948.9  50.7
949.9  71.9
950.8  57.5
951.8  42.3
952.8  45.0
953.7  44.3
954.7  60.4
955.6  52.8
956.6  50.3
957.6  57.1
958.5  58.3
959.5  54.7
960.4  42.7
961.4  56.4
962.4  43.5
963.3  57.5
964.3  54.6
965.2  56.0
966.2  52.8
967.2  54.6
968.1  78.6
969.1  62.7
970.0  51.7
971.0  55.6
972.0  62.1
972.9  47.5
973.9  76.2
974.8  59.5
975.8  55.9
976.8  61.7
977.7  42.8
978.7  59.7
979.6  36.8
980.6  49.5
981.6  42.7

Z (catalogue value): 0.158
